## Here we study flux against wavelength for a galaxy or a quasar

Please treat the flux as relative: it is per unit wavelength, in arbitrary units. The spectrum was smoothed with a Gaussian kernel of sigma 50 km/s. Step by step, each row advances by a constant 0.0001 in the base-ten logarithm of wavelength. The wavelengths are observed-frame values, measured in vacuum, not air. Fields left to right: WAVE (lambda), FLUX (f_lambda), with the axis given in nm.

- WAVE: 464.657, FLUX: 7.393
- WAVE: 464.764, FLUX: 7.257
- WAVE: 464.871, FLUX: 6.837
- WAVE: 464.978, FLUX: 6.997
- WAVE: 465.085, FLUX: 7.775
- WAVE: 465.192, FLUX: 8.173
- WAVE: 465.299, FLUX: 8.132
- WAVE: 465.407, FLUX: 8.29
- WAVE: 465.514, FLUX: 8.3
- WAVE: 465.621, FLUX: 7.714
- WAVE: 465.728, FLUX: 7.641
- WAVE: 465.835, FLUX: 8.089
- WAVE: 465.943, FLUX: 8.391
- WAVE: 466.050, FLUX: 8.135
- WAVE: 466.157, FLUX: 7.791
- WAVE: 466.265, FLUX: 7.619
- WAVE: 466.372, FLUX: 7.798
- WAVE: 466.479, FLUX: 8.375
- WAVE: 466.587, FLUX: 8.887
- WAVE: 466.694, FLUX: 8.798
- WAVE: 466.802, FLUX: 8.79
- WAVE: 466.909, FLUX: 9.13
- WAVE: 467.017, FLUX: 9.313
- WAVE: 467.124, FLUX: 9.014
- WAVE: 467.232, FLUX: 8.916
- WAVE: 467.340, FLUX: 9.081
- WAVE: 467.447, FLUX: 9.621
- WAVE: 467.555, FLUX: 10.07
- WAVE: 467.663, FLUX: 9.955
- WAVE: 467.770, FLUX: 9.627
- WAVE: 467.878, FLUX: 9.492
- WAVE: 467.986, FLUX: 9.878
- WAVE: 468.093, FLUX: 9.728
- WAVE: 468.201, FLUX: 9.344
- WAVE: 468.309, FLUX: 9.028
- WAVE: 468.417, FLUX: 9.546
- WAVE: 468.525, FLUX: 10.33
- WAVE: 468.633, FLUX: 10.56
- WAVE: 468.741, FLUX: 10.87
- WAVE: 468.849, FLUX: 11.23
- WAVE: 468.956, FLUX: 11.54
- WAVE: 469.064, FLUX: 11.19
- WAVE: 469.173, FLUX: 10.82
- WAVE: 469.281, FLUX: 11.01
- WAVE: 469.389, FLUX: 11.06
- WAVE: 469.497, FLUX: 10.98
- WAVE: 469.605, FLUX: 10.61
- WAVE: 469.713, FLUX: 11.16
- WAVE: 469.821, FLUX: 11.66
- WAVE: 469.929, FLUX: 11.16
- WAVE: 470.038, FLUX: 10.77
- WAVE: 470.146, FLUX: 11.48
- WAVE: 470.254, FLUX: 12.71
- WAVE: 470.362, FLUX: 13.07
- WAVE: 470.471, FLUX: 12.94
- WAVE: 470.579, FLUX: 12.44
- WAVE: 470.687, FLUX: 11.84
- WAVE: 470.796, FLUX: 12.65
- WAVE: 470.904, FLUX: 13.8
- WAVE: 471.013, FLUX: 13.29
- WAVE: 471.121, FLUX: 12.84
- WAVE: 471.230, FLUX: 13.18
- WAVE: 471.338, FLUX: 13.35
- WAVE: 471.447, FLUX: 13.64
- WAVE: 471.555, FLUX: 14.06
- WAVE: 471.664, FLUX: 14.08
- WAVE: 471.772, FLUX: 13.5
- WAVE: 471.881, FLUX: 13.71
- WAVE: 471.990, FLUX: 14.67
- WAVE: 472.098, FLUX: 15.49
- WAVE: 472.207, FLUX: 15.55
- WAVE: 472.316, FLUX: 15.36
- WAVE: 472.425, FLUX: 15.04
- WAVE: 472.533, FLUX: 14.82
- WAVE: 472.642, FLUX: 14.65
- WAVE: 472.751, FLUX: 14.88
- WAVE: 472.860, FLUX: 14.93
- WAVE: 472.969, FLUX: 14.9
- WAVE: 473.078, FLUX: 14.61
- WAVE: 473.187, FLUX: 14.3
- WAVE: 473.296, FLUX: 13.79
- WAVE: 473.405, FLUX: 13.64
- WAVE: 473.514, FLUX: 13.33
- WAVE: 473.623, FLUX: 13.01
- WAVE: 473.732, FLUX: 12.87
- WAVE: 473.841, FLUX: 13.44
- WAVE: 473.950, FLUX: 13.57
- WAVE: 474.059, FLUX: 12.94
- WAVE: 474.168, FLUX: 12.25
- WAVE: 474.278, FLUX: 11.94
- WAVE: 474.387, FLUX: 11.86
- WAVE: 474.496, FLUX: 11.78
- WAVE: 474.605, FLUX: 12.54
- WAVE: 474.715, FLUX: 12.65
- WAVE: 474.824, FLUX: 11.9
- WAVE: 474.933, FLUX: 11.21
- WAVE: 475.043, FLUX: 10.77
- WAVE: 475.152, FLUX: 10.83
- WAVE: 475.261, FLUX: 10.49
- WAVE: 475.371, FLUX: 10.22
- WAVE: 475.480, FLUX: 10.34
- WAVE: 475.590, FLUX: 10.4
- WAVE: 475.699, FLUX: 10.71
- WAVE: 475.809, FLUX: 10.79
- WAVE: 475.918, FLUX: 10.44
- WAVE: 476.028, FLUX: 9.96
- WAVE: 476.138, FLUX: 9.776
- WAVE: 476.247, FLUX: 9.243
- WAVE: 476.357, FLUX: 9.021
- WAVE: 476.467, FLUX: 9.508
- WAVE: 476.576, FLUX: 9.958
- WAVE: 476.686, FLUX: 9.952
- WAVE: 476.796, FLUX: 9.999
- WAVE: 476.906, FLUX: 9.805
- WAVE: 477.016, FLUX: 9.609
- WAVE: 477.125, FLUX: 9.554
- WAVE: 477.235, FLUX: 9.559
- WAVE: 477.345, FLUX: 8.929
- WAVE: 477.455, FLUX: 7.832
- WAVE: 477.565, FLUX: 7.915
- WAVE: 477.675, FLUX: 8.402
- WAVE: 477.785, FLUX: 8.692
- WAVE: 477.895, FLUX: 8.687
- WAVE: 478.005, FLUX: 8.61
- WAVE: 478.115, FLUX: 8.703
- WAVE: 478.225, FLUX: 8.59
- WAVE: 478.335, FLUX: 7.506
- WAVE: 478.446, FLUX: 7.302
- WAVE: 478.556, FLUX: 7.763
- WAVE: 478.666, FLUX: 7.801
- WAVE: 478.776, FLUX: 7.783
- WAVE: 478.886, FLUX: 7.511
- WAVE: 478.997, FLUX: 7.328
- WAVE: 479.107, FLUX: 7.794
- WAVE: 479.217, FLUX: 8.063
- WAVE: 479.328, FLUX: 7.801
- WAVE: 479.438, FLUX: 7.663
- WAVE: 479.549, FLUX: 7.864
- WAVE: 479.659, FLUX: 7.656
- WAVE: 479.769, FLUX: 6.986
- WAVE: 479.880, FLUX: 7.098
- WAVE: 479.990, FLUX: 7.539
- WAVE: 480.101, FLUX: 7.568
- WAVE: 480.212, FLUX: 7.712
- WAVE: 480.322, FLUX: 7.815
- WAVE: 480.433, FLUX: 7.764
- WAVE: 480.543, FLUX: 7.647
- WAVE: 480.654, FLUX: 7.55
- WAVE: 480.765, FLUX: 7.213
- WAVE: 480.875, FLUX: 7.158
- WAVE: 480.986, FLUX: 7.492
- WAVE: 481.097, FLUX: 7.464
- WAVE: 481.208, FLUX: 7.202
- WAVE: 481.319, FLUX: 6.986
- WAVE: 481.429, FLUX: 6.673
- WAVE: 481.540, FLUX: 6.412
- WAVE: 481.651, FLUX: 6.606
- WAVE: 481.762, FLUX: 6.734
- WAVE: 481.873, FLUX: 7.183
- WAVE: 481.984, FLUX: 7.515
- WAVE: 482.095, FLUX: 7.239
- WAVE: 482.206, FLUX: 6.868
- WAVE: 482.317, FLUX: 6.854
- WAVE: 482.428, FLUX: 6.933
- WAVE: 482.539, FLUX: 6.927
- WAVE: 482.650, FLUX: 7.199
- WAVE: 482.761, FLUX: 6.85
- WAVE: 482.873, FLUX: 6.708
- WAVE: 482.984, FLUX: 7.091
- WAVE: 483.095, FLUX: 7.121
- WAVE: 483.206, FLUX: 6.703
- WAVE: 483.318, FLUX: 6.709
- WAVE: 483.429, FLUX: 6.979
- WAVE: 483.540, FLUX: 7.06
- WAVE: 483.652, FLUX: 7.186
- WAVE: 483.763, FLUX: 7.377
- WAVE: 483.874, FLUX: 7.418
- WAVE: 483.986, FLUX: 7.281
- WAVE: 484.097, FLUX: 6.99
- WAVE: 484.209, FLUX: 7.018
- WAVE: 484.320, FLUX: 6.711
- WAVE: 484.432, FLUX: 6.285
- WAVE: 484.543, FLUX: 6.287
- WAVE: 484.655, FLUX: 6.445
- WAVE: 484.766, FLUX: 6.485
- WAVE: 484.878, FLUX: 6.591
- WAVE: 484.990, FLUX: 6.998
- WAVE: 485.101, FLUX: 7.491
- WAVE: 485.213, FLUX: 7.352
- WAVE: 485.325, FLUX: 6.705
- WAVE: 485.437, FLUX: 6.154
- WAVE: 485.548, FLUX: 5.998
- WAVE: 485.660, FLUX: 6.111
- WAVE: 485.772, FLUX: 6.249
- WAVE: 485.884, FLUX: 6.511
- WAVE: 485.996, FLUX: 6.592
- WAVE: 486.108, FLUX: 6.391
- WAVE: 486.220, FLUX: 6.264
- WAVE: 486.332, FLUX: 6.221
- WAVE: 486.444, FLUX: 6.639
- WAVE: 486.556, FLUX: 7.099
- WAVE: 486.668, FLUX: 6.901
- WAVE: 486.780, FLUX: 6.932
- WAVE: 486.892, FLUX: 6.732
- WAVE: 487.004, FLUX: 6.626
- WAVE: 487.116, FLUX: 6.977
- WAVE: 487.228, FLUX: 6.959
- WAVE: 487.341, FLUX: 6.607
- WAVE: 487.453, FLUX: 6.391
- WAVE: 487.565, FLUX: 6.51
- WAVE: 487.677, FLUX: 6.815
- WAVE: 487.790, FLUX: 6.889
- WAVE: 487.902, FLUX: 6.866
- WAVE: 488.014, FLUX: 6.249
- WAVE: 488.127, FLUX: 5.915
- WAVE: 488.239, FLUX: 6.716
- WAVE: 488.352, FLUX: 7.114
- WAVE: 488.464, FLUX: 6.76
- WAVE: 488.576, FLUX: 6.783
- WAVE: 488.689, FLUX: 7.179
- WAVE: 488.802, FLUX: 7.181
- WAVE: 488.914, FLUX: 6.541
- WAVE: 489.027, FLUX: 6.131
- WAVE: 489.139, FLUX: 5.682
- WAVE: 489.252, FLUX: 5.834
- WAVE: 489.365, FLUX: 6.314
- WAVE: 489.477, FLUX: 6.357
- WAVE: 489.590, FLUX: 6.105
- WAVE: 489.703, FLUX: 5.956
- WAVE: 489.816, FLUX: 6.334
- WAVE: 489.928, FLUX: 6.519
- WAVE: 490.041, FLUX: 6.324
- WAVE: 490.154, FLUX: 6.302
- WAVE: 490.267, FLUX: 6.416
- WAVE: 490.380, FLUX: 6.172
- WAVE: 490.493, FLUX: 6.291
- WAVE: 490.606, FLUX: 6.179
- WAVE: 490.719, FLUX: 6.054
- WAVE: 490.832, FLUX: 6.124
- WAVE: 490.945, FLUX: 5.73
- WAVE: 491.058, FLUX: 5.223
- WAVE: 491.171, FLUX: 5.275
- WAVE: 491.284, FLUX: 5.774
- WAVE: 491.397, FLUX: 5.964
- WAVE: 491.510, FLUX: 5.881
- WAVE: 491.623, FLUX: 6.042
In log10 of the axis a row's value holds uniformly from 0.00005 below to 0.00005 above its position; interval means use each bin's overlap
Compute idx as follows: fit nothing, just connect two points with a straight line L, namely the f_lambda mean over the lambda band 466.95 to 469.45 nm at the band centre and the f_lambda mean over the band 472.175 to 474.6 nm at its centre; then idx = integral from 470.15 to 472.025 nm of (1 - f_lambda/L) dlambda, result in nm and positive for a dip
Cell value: -0.17 nm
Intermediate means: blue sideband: 10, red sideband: 13.8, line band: 13.2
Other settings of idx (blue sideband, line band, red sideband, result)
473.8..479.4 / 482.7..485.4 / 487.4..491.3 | 0.30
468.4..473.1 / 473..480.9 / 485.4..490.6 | 0.66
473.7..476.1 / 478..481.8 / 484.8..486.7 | 0.71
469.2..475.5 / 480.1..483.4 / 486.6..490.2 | 0.74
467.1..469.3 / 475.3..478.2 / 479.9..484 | -0.43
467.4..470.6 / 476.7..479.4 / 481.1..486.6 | -0.01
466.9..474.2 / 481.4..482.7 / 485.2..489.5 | 0.22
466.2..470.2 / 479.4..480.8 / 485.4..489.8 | 0.05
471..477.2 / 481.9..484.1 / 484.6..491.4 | 0.39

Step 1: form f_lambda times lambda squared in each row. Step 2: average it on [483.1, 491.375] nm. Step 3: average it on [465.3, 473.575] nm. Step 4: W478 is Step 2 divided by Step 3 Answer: 0.62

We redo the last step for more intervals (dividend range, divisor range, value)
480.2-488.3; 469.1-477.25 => 0.59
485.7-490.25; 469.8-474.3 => 0.52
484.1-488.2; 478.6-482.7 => 0.92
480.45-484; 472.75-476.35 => 0.61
